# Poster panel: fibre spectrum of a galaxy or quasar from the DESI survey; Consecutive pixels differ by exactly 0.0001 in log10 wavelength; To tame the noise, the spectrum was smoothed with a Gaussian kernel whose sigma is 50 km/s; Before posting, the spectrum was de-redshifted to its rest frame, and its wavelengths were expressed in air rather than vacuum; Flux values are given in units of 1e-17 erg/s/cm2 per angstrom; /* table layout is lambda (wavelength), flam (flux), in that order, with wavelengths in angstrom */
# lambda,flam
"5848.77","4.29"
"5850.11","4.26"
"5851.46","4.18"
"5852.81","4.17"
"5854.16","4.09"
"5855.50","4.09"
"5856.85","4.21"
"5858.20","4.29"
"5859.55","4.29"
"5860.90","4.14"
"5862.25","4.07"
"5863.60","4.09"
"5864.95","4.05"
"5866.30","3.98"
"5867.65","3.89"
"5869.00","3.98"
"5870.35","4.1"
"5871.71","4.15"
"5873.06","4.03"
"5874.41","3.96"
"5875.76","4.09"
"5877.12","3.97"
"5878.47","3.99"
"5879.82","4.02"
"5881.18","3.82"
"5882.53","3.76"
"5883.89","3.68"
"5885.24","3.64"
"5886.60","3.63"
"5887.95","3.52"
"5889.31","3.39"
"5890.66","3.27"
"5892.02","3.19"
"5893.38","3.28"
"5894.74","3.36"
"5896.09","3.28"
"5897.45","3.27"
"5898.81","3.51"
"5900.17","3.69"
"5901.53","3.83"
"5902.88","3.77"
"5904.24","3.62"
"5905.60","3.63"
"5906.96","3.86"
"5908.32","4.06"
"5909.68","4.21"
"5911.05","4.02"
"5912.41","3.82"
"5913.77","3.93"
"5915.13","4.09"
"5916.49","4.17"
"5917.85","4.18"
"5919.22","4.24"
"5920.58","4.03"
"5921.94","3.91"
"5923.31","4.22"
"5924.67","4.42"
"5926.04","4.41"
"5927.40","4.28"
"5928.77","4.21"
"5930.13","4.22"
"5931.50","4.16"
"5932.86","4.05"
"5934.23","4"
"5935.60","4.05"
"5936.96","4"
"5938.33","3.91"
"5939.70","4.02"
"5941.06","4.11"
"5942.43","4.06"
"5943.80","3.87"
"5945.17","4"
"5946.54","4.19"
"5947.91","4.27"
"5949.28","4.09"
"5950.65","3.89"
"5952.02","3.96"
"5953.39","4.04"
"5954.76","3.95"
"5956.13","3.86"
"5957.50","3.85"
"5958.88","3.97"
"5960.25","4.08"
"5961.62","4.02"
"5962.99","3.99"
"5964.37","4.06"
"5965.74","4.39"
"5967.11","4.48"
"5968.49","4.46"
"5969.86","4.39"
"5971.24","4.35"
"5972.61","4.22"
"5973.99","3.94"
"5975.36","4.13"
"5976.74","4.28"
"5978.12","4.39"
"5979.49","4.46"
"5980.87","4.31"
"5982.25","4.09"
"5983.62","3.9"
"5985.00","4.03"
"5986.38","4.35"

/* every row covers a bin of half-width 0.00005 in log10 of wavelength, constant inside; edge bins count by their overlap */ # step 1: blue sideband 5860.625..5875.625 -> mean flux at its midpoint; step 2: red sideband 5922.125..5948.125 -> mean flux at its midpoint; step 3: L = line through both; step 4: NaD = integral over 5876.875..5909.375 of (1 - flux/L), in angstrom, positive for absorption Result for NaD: 3.53 angstrom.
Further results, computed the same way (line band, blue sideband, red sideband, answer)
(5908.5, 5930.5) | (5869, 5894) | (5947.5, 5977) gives -1.2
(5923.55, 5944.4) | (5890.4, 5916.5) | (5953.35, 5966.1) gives -1.4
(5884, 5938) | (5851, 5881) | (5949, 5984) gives 3.3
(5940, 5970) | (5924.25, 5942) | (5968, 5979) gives 0.9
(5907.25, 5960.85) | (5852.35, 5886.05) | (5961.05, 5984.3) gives 1.0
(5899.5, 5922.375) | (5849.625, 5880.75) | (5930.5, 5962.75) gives 0.6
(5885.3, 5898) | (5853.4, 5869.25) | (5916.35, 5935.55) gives 2.4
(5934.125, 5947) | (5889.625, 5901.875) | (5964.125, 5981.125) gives -0.3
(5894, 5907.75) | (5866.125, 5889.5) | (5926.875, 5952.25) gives 1.3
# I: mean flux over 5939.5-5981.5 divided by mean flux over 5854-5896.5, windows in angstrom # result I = 1.07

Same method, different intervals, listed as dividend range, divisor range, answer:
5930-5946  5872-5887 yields 1.04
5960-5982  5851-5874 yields 1.03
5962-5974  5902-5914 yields 1.10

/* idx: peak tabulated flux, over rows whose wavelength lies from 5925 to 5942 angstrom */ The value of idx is 4.41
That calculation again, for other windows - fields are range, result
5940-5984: 4.48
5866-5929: 4.42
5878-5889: 4.02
